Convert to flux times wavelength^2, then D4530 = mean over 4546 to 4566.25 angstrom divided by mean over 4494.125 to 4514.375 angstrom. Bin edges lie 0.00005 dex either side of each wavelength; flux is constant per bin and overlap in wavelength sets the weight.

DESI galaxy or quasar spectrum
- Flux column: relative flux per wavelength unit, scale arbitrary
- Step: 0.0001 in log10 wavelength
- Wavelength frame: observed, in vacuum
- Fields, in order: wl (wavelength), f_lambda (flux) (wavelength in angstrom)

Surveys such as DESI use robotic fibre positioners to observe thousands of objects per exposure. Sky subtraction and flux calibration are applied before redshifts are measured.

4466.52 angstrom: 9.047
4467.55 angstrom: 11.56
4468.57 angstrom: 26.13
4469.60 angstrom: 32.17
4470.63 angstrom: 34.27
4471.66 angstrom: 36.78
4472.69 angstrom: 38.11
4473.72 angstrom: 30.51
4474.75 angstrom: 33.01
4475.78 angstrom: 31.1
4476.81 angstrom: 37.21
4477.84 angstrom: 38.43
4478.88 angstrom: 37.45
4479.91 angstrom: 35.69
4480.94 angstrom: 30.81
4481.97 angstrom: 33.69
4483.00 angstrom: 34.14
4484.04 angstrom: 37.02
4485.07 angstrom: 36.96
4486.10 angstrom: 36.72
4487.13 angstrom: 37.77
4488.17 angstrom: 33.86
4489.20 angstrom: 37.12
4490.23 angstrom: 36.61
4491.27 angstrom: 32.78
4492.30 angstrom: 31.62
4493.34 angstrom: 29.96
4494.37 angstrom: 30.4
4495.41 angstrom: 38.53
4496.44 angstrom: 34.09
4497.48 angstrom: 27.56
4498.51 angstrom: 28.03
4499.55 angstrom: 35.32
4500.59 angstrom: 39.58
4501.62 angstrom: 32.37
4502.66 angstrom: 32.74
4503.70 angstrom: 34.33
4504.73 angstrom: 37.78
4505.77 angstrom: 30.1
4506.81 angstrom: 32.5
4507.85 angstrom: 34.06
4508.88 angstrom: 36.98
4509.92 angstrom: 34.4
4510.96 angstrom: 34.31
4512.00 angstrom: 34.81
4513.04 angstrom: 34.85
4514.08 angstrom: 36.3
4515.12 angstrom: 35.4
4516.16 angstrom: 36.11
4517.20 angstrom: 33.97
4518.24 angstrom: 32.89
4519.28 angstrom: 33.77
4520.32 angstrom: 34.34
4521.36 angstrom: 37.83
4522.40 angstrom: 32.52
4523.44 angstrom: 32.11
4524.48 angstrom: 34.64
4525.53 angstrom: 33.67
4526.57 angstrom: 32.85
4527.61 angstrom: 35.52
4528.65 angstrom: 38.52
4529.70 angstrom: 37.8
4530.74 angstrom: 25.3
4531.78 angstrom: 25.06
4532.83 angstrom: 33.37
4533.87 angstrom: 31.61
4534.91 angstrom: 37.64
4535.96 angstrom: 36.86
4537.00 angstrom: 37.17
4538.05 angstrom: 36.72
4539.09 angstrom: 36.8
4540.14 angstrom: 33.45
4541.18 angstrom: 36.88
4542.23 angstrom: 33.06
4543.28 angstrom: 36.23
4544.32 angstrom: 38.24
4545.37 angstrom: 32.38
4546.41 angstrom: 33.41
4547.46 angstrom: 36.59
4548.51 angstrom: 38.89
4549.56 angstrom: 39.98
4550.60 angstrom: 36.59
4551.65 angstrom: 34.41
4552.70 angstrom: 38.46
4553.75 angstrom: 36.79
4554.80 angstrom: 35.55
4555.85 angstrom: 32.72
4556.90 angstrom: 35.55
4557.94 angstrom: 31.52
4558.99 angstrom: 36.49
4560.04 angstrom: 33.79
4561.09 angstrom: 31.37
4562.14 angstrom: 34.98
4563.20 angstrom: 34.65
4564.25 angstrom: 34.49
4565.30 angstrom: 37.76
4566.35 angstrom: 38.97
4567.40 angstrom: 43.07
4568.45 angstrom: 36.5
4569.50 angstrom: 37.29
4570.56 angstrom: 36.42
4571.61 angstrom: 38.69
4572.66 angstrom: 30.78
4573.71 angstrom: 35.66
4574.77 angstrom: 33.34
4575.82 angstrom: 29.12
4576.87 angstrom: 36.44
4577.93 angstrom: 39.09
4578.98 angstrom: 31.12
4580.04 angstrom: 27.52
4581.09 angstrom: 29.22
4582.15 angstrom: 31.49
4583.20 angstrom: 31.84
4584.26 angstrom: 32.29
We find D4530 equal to 1.07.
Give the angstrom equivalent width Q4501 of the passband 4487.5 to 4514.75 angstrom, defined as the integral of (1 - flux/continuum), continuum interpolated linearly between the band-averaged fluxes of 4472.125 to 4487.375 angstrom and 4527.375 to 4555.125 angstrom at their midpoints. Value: 1.0 angstrom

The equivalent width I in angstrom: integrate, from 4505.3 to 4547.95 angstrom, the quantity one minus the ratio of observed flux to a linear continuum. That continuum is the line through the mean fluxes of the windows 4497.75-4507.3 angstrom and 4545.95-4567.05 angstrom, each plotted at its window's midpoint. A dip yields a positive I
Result 0.1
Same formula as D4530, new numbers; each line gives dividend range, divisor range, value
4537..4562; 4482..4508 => 1.07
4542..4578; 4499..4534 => 1.07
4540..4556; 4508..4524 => 1.05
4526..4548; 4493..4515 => 1.04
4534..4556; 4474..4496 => 1.07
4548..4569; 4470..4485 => 1.07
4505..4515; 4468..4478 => 1.04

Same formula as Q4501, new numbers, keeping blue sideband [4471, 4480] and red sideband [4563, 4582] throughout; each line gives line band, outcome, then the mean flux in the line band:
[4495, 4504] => 0.43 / 33.5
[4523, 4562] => 0.26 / 34.8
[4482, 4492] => -0.12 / 35.7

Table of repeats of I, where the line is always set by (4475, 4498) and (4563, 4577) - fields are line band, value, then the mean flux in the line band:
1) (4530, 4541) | 0.55 angstrom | 33.6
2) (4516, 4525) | 0.24 angstrom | 34.2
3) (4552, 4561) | 0.21 angstrom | 34.9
